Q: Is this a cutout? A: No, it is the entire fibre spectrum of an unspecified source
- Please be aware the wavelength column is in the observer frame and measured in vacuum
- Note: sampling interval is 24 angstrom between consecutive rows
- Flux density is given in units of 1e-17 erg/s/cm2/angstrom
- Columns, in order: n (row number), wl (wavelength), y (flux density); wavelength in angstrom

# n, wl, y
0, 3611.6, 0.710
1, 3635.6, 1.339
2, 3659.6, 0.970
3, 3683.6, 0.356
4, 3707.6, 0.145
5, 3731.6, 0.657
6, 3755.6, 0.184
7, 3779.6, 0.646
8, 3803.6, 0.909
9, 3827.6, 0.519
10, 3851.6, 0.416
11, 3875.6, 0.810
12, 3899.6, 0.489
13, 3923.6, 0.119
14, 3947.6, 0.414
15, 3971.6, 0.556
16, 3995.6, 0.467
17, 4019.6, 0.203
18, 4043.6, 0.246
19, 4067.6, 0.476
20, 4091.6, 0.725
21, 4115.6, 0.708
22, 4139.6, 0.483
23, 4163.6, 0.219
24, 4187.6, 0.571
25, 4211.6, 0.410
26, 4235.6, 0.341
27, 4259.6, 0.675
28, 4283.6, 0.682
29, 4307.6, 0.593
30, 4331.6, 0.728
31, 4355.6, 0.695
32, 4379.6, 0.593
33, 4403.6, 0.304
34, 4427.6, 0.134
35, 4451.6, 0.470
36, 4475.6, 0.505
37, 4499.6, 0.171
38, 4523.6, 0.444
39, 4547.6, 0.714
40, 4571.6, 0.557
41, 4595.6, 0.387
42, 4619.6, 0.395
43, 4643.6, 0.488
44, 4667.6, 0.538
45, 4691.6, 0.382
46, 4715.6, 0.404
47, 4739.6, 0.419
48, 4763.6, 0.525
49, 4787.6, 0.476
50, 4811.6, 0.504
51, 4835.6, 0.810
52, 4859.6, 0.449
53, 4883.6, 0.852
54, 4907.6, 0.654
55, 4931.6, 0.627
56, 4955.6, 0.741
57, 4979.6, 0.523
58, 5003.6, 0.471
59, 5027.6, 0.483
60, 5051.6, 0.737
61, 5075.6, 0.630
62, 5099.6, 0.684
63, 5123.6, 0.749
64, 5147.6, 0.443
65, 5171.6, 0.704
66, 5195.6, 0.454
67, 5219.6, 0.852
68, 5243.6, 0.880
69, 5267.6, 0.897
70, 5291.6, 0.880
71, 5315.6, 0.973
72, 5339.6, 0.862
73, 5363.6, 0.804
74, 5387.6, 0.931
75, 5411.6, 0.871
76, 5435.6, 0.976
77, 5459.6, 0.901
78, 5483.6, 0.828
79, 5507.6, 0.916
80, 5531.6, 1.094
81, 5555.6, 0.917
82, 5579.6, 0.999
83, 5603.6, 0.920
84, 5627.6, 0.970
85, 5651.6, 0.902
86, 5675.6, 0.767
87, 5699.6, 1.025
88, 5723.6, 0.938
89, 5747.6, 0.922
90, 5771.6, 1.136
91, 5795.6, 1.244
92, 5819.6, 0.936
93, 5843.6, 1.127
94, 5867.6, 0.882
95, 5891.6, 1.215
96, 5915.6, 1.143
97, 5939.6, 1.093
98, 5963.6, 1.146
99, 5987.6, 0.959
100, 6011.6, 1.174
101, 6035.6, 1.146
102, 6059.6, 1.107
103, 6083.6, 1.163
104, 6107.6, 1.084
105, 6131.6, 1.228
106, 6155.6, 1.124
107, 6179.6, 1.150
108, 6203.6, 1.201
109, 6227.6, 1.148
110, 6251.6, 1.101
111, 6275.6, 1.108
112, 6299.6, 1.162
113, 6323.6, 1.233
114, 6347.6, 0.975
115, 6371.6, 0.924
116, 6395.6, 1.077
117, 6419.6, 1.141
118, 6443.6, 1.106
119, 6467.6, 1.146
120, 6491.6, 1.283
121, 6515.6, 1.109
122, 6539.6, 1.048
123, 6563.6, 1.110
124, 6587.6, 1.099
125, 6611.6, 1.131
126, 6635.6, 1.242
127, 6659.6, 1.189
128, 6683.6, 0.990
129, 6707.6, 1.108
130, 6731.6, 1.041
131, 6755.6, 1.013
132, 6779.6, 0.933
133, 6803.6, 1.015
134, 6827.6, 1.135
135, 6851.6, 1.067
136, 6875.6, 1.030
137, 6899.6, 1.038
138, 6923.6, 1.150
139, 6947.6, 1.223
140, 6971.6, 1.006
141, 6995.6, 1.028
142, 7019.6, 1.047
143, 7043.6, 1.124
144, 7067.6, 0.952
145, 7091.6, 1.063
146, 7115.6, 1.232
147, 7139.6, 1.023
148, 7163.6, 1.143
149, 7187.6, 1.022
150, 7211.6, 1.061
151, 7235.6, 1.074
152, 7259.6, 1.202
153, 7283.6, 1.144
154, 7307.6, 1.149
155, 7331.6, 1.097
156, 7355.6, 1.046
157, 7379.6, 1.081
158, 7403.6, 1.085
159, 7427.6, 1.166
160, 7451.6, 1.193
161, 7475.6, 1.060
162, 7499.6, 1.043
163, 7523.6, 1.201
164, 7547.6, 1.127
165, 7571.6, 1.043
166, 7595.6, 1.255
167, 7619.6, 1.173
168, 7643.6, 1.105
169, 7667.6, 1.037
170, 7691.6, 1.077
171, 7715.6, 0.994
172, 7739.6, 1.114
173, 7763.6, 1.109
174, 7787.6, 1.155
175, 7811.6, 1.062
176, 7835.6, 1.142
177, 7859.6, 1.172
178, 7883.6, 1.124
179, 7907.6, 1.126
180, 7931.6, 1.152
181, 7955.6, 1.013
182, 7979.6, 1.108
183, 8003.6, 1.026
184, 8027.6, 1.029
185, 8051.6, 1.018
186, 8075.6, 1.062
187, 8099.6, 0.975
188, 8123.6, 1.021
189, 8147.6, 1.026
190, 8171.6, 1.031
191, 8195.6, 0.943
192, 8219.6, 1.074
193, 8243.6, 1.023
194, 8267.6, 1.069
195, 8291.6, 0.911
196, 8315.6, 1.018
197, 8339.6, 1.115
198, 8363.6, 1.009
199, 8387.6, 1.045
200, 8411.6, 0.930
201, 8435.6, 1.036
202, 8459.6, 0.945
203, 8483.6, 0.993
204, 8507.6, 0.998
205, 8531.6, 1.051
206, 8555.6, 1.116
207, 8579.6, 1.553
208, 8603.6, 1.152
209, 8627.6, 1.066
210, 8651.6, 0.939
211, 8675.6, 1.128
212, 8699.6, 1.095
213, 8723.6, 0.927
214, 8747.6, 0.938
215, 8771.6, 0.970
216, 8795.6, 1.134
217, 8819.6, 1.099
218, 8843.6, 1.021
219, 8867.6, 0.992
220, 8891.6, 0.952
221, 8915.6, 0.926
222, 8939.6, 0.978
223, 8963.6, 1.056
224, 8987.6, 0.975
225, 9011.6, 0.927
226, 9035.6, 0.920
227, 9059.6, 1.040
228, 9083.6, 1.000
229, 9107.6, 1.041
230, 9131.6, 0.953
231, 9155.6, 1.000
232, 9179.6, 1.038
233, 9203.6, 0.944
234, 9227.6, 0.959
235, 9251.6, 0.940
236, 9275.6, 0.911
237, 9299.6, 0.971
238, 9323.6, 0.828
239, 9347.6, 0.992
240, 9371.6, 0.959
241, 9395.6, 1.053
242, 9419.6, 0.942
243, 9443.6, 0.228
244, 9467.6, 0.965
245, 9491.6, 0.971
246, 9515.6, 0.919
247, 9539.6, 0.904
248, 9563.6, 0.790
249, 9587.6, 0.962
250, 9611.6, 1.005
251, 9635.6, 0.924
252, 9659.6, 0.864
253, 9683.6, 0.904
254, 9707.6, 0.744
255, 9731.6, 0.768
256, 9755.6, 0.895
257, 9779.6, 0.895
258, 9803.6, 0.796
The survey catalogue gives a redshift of 0.31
